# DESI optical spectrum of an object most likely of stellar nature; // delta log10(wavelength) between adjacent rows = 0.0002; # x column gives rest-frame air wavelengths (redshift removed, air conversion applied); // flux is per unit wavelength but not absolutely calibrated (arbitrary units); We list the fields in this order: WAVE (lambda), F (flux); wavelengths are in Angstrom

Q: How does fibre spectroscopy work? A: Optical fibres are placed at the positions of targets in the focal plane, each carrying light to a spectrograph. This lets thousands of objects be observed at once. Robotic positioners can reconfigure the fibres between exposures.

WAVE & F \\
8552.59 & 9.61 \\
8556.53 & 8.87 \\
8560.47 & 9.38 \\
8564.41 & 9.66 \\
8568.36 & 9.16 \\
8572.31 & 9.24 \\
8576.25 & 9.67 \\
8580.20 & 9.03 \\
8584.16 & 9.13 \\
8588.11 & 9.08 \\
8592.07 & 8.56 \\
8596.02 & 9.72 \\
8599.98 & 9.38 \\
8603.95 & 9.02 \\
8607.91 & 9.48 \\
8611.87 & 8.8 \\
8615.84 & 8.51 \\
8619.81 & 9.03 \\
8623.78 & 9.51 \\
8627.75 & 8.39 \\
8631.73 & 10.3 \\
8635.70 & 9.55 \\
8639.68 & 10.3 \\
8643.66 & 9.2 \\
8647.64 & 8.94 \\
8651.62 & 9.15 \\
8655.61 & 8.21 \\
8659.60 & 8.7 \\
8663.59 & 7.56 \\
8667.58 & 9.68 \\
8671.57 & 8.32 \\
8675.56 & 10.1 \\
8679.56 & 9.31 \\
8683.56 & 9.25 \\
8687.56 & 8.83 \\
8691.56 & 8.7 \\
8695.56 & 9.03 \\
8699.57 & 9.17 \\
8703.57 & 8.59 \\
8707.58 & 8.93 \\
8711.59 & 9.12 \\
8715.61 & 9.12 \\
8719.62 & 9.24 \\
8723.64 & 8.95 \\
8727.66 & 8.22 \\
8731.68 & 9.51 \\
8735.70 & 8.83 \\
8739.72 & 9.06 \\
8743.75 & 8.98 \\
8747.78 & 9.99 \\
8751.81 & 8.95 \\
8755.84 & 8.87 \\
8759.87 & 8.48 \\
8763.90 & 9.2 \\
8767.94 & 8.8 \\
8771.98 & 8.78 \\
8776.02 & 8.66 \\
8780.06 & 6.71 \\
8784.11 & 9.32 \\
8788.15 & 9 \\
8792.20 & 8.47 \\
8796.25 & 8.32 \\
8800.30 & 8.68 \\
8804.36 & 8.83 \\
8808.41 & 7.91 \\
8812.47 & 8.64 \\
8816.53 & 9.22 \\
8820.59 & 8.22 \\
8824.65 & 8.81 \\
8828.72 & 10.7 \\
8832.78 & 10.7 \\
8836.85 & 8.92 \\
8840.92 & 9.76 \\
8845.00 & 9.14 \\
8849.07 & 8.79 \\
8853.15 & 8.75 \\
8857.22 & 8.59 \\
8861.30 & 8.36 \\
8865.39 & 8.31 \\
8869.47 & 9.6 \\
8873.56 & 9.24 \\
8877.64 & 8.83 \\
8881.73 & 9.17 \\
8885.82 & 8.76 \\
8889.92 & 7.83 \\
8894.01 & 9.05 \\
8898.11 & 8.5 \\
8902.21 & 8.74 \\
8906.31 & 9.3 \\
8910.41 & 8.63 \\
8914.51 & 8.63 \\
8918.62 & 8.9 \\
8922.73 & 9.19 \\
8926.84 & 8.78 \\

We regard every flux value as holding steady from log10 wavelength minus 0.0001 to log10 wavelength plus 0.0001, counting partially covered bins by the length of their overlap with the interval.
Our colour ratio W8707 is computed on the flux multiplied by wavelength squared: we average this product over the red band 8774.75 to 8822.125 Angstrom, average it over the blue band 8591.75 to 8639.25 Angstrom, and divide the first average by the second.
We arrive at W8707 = 0.96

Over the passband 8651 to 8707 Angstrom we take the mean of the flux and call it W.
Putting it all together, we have 8.89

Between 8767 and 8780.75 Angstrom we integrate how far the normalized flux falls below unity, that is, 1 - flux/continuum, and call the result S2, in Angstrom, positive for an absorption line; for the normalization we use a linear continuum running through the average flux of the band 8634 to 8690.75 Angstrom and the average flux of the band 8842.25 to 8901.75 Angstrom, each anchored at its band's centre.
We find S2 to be 0.9 Angstrom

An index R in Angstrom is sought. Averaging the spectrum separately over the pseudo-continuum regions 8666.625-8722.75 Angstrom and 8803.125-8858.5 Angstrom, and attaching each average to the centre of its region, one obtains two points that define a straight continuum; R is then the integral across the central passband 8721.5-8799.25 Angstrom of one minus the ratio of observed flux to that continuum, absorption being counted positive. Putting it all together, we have 2.48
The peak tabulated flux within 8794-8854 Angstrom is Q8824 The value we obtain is 10.7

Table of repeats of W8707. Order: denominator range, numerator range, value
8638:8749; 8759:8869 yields 1.01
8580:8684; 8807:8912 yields 1.03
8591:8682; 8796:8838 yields 1.03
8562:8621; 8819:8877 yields 1.06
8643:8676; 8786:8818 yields 1.01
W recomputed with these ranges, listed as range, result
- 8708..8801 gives 8.84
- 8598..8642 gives 9.3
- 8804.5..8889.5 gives 8.99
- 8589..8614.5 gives 9.14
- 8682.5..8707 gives 8.92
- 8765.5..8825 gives 8.56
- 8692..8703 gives 8.98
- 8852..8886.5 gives 8.85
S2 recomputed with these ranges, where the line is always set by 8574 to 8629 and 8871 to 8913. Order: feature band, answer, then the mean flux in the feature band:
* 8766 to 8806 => 1.6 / 8.55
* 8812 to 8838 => -1.4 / 9.37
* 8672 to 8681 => -0.5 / 9.49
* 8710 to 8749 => -0.5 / 9.08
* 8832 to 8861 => -0.9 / 9.12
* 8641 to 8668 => 0.9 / 8.76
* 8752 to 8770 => 0.2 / 8.85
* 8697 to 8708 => 0.1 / 8.9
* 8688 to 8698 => 0.2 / 8.87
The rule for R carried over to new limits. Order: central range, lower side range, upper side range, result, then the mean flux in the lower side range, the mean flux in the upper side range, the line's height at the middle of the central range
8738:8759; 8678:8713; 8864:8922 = -0.4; 8.99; 8.84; 8.95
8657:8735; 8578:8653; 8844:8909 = 1.1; 9.22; 8.8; 9.09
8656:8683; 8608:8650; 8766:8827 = 0.5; 9.26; 8.57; 9.1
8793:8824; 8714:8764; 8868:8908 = 1.4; 9.02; 8.89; 8.96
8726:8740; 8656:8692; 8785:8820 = -0.2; 8.92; 8.64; 8.79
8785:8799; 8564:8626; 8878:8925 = 0.4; 9.17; 8.79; 8.93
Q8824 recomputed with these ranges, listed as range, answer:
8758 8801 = 9.32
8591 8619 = 9.72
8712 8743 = 9.51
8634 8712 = 10.3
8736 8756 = 9.99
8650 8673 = 9.68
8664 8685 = 10.1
